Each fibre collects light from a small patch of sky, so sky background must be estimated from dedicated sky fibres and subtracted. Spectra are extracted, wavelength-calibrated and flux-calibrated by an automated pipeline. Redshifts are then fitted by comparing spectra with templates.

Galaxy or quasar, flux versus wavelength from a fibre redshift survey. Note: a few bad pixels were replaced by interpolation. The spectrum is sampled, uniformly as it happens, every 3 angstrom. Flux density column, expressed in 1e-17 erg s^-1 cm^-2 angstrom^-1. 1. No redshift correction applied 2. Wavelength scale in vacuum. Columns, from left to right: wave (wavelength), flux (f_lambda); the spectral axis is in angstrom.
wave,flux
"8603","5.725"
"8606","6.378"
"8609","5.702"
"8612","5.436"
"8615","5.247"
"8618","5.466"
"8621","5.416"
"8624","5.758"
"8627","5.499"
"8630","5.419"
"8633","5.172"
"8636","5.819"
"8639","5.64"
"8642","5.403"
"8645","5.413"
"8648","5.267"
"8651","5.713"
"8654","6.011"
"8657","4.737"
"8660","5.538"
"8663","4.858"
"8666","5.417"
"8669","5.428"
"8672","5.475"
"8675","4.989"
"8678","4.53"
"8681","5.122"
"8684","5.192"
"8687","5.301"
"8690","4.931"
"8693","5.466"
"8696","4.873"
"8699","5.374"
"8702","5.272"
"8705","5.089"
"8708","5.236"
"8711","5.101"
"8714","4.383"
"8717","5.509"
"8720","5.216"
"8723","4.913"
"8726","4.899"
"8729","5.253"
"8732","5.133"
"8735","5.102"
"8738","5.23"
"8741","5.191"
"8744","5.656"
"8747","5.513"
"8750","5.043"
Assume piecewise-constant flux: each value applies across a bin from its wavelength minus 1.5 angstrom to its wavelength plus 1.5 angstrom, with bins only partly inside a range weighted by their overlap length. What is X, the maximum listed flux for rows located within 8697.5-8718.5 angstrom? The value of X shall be 5.509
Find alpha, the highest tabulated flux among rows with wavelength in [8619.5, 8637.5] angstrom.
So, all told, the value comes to 5.819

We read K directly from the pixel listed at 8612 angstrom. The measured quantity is 5.436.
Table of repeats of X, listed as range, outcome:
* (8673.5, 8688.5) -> 5.301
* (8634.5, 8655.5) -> 6.011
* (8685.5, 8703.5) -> 5.466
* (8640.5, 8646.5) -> 5.413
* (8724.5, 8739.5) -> 5.253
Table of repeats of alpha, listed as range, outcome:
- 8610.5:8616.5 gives 5.436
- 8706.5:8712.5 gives 5.236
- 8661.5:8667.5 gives 5.417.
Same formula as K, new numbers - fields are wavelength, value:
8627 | 5.499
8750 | 5.043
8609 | 5.702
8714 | 4.383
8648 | 5.267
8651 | 5.713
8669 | 5.428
